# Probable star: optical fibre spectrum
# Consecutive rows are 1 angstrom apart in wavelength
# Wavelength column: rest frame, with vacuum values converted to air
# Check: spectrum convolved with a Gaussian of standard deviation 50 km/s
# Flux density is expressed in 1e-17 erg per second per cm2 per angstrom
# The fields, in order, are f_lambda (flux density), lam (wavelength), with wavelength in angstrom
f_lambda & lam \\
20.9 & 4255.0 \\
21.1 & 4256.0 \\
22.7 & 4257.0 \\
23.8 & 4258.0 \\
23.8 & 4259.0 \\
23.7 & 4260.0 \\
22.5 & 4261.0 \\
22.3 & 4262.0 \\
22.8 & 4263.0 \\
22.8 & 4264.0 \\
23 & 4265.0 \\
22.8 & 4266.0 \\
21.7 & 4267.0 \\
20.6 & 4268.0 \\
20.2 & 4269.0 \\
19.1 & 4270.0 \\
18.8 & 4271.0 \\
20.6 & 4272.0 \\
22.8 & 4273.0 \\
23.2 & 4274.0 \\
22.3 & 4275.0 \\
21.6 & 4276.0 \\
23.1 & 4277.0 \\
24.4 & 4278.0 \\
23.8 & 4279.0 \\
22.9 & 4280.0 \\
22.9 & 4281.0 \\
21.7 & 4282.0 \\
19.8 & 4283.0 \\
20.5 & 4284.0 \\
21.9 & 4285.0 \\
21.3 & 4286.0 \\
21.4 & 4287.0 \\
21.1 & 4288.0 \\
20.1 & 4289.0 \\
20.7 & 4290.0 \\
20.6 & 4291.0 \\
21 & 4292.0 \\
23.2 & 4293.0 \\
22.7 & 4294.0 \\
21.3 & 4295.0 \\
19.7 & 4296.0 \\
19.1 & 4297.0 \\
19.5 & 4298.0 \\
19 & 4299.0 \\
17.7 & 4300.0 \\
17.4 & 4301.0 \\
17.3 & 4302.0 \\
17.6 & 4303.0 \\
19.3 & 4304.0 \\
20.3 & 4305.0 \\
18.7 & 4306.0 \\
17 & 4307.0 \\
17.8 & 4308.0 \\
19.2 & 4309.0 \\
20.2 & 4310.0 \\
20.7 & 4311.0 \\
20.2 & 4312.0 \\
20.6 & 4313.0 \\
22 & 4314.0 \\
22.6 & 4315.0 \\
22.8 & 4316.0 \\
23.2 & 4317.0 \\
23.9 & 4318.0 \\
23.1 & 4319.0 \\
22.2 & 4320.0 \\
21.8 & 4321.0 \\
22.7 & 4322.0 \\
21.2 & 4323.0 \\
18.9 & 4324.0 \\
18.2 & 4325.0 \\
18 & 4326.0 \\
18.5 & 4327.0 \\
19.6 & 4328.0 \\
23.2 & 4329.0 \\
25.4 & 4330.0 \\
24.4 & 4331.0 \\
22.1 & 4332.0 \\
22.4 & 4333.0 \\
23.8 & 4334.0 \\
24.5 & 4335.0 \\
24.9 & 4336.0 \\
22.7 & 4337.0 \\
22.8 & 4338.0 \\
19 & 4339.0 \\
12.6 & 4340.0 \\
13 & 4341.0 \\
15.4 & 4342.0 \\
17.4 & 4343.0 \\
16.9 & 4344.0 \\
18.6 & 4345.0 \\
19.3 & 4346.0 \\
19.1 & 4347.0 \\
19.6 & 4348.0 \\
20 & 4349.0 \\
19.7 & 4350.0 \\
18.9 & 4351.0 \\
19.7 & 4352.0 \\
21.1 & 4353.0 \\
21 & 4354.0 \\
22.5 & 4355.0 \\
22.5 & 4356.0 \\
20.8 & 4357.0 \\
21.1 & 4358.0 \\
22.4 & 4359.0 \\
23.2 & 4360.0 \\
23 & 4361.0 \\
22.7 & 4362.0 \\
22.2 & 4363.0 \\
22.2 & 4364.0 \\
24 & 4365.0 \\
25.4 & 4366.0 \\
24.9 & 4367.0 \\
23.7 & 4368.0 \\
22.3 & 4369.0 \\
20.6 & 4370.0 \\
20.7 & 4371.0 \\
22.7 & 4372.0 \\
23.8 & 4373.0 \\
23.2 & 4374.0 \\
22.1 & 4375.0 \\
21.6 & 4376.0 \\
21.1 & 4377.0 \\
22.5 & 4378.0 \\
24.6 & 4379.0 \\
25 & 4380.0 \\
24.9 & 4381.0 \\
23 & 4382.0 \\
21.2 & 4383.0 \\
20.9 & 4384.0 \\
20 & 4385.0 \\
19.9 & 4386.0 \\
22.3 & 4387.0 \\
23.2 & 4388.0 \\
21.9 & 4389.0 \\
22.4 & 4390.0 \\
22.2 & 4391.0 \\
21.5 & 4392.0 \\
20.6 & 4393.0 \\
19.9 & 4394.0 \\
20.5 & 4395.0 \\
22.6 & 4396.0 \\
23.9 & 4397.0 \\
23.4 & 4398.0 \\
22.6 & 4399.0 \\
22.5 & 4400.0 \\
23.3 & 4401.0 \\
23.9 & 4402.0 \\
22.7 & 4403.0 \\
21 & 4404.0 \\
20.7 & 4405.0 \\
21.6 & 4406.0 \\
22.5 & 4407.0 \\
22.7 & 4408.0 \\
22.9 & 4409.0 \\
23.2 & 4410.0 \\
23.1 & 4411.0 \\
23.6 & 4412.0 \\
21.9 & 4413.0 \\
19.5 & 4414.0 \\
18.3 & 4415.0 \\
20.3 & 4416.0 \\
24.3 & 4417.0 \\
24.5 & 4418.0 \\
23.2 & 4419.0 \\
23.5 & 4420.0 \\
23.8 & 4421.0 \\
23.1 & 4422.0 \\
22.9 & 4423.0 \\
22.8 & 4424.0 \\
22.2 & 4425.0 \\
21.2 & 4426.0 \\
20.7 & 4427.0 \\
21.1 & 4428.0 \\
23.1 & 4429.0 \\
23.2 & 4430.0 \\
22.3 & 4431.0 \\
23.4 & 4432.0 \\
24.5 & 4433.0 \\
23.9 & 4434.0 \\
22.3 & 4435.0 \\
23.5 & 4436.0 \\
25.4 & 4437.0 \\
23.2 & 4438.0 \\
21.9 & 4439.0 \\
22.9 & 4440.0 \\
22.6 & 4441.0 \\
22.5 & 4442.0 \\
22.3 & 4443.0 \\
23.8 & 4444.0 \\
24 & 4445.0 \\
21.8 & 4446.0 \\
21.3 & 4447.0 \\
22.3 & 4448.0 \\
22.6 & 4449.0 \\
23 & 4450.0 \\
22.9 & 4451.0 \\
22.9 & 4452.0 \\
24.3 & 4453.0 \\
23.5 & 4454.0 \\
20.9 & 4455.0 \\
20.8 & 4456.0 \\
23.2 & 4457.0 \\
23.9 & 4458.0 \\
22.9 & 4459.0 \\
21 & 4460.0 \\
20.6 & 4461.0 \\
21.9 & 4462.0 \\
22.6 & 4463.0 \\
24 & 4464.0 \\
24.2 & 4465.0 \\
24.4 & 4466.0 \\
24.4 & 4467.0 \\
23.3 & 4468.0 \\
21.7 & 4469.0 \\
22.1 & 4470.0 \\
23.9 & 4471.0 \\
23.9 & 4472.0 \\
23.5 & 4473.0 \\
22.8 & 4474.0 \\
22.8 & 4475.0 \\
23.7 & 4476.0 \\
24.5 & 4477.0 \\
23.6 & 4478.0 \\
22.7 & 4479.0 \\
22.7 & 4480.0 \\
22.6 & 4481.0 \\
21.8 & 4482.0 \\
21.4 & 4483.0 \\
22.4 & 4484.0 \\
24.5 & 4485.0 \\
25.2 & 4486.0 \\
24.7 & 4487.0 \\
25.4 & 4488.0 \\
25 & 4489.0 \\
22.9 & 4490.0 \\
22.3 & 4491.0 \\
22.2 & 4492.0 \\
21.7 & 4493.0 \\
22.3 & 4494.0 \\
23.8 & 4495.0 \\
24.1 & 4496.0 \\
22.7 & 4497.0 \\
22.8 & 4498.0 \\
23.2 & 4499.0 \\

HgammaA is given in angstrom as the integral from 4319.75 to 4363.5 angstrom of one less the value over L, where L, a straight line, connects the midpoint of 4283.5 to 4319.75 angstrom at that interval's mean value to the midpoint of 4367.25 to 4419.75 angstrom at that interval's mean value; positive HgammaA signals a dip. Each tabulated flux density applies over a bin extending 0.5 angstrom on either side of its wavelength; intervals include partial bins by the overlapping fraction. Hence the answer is 1.2 angstrom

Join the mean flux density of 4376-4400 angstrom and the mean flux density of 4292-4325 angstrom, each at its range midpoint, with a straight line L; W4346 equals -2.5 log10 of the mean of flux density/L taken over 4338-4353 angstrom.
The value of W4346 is 0.174 mag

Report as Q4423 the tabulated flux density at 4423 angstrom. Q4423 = 22.9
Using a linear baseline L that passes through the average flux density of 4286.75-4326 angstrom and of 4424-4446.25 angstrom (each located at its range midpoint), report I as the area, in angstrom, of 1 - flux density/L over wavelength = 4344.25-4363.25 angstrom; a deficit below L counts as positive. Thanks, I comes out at 0.4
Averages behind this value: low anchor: 20.4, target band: 20.8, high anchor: 22.8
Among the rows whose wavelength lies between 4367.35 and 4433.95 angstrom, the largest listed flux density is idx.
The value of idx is 25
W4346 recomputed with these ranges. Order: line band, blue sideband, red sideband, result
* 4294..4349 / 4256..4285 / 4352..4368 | 0.112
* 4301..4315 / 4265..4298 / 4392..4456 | 0.122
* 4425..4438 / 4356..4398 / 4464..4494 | 0.000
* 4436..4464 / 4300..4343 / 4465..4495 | 0.003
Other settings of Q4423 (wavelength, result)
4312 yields 20.2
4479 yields 22.7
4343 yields 17.4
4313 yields 20.6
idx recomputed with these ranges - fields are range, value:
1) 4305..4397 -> 25.4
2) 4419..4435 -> 24.5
